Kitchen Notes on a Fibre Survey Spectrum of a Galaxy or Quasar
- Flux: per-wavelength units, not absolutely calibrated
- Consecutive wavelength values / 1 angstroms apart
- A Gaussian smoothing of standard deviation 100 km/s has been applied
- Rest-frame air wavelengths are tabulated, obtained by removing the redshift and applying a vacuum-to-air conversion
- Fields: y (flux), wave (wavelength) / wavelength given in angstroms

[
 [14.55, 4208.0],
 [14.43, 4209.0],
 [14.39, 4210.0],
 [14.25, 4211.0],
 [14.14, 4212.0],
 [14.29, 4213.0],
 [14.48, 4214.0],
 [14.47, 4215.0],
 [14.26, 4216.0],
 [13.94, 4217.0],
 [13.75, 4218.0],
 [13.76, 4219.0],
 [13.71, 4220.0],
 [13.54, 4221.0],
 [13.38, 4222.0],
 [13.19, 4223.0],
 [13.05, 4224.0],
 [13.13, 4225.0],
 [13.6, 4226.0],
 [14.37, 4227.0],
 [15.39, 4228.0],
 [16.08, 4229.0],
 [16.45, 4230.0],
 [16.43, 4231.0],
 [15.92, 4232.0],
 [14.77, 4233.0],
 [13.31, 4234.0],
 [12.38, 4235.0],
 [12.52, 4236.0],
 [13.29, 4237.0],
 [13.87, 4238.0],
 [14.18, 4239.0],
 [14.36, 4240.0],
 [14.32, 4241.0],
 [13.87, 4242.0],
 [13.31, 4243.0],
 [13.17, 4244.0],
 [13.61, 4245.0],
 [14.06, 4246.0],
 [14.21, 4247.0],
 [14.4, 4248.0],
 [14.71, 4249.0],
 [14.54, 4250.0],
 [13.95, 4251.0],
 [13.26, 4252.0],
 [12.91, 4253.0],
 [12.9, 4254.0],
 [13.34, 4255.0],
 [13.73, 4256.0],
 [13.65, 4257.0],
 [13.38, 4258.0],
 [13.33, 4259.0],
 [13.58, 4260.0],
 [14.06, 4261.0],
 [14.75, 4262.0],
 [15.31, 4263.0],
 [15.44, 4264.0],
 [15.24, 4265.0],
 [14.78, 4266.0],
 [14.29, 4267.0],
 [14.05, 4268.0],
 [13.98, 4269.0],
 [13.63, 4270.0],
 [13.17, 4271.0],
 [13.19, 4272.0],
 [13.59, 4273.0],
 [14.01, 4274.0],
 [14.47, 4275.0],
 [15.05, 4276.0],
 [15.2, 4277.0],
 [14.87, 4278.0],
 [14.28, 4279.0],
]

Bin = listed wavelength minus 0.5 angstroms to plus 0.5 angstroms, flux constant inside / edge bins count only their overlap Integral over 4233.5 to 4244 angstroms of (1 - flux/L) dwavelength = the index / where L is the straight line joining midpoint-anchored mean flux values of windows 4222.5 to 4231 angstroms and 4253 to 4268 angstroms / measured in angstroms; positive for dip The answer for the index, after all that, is 0.62 angstroms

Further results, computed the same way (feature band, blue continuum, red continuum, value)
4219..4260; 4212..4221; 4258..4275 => 0.5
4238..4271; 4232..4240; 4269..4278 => -0.3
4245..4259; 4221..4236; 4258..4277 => 0.5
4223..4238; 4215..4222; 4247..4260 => -0.5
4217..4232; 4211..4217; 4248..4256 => -0.2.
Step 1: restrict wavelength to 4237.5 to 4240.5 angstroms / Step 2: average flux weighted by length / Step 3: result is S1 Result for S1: 14.1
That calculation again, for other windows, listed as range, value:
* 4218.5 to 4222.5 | 13.6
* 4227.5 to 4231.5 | 16.1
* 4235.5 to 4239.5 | 13.5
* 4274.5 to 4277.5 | 14.9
